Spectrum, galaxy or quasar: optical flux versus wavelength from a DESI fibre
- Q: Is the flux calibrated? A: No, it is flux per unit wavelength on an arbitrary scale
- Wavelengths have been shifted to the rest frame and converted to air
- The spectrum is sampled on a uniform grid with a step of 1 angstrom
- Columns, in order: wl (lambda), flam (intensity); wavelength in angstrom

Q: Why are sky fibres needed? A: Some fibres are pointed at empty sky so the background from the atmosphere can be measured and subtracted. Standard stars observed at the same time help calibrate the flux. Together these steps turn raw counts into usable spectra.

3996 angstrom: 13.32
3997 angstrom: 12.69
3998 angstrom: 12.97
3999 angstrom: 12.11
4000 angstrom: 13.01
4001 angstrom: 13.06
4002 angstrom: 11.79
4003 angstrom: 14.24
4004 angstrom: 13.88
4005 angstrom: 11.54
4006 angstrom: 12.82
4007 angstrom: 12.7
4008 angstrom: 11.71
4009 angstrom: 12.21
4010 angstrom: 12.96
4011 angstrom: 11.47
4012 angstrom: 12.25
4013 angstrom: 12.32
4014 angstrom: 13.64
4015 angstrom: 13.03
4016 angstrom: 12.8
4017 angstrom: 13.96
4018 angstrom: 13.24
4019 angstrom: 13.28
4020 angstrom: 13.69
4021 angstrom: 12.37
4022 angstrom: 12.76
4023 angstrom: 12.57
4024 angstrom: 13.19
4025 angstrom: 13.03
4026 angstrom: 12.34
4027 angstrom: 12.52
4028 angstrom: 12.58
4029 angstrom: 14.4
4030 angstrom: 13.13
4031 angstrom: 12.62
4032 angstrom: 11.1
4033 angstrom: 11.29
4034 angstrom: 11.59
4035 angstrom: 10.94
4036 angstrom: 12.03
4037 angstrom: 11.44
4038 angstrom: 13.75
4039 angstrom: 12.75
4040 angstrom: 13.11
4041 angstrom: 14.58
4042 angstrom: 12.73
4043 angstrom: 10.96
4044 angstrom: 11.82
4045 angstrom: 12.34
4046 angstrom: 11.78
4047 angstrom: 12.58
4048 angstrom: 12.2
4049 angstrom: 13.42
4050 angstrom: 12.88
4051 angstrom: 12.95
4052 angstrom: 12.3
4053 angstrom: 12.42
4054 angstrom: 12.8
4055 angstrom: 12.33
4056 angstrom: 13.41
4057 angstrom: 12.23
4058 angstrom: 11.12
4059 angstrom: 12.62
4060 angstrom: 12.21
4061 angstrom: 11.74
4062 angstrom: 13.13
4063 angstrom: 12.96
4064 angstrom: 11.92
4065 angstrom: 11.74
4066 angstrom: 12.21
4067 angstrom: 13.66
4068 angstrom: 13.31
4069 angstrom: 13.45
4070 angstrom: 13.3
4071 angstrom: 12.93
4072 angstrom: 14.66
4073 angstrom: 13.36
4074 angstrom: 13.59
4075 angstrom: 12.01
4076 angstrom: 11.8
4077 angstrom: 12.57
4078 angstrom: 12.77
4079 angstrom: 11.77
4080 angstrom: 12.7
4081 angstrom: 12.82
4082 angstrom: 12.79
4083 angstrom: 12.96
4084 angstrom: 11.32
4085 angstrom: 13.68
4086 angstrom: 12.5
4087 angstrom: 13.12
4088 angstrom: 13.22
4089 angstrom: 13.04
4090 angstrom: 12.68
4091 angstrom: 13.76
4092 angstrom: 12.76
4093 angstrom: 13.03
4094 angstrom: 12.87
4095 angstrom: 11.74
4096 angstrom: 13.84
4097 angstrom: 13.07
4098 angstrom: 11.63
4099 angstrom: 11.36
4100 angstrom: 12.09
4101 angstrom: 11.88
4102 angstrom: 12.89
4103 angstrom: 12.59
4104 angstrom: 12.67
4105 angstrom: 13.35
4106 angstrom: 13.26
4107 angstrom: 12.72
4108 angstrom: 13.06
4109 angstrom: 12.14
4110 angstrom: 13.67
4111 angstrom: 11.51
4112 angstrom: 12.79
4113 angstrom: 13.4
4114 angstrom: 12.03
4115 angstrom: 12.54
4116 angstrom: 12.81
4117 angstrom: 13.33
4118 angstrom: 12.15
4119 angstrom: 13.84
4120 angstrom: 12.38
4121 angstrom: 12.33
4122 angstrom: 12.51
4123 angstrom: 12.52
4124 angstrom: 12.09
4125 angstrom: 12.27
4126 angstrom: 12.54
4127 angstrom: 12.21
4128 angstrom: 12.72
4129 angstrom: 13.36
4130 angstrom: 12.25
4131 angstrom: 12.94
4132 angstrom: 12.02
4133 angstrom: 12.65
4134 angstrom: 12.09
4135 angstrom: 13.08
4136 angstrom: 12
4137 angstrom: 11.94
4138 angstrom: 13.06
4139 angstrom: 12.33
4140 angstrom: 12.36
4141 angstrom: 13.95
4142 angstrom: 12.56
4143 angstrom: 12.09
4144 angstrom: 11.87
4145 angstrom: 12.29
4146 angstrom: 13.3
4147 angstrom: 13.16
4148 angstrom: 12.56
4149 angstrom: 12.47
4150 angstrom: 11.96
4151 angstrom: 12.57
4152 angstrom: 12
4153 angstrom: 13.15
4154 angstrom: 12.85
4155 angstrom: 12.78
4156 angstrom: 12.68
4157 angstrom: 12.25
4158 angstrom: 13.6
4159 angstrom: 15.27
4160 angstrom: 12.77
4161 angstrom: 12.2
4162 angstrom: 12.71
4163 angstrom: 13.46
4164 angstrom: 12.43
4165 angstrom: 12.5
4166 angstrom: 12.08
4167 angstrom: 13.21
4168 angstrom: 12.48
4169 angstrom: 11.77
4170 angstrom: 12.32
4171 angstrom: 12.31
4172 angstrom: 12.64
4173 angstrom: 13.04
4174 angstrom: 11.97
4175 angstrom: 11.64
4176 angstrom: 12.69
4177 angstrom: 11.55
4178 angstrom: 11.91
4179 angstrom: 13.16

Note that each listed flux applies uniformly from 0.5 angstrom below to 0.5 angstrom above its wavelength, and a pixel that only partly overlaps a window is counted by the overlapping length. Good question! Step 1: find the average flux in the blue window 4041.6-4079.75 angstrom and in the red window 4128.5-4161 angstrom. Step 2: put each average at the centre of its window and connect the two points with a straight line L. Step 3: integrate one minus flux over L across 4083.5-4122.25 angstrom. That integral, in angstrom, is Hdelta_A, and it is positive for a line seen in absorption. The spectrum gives -0.2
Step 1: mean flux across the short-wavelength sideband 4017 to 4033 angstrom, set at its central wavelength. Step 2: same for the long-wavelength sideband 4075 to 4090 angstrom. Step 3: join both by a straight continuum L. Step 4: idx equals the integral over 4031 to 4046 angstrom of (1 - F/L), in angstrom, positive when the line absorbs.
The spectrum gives 0.7 angstrom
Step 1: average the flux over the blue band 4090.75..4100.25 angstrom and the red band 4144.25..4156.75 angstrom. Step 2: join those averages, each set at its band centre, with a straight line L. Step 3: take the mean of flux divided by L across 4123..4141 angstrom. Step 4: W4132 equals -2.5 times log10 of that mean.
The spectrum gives 0.01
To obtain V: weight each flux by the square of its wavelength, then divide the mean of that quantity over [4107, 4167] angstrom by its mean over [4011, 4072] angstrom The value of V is 1.05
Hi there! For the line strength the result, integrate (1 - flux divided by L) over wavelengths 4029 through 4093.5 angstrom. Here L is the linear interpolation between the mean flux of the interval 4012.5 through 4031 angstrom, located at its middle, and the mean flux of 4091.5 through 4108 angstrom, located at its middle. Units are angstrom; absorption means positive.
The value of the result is 1.04 angstrom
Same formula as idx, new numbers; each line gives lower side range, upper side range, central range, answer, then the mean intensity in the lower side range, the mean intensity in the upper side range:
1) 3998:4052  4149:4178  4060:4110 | -0.53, 12.6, 12.6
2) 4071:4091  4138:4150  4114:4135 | 0.18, 12.8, 12.6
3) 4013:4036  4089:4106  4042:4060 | 0.46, 12.7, 12.7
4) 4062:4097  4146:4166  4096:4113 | 0.31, 12.9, 12.8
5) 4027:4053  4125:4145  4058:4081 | -0.44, 12.5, 12.5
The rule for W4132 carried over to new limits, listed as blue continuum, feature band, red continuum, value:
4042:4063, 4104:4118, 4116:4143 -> -0.02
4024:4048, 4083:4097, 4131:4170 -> -0.03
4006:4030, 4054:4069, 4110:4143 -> 0.02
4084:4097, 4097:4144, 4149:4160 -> 0.03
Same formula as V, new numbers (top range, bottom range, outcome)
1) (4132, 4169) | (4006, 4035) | 1.07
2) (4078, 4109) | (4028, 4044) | 1.05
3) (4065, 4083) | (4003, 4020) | 1.04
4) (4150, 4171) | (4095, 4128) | 1.03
